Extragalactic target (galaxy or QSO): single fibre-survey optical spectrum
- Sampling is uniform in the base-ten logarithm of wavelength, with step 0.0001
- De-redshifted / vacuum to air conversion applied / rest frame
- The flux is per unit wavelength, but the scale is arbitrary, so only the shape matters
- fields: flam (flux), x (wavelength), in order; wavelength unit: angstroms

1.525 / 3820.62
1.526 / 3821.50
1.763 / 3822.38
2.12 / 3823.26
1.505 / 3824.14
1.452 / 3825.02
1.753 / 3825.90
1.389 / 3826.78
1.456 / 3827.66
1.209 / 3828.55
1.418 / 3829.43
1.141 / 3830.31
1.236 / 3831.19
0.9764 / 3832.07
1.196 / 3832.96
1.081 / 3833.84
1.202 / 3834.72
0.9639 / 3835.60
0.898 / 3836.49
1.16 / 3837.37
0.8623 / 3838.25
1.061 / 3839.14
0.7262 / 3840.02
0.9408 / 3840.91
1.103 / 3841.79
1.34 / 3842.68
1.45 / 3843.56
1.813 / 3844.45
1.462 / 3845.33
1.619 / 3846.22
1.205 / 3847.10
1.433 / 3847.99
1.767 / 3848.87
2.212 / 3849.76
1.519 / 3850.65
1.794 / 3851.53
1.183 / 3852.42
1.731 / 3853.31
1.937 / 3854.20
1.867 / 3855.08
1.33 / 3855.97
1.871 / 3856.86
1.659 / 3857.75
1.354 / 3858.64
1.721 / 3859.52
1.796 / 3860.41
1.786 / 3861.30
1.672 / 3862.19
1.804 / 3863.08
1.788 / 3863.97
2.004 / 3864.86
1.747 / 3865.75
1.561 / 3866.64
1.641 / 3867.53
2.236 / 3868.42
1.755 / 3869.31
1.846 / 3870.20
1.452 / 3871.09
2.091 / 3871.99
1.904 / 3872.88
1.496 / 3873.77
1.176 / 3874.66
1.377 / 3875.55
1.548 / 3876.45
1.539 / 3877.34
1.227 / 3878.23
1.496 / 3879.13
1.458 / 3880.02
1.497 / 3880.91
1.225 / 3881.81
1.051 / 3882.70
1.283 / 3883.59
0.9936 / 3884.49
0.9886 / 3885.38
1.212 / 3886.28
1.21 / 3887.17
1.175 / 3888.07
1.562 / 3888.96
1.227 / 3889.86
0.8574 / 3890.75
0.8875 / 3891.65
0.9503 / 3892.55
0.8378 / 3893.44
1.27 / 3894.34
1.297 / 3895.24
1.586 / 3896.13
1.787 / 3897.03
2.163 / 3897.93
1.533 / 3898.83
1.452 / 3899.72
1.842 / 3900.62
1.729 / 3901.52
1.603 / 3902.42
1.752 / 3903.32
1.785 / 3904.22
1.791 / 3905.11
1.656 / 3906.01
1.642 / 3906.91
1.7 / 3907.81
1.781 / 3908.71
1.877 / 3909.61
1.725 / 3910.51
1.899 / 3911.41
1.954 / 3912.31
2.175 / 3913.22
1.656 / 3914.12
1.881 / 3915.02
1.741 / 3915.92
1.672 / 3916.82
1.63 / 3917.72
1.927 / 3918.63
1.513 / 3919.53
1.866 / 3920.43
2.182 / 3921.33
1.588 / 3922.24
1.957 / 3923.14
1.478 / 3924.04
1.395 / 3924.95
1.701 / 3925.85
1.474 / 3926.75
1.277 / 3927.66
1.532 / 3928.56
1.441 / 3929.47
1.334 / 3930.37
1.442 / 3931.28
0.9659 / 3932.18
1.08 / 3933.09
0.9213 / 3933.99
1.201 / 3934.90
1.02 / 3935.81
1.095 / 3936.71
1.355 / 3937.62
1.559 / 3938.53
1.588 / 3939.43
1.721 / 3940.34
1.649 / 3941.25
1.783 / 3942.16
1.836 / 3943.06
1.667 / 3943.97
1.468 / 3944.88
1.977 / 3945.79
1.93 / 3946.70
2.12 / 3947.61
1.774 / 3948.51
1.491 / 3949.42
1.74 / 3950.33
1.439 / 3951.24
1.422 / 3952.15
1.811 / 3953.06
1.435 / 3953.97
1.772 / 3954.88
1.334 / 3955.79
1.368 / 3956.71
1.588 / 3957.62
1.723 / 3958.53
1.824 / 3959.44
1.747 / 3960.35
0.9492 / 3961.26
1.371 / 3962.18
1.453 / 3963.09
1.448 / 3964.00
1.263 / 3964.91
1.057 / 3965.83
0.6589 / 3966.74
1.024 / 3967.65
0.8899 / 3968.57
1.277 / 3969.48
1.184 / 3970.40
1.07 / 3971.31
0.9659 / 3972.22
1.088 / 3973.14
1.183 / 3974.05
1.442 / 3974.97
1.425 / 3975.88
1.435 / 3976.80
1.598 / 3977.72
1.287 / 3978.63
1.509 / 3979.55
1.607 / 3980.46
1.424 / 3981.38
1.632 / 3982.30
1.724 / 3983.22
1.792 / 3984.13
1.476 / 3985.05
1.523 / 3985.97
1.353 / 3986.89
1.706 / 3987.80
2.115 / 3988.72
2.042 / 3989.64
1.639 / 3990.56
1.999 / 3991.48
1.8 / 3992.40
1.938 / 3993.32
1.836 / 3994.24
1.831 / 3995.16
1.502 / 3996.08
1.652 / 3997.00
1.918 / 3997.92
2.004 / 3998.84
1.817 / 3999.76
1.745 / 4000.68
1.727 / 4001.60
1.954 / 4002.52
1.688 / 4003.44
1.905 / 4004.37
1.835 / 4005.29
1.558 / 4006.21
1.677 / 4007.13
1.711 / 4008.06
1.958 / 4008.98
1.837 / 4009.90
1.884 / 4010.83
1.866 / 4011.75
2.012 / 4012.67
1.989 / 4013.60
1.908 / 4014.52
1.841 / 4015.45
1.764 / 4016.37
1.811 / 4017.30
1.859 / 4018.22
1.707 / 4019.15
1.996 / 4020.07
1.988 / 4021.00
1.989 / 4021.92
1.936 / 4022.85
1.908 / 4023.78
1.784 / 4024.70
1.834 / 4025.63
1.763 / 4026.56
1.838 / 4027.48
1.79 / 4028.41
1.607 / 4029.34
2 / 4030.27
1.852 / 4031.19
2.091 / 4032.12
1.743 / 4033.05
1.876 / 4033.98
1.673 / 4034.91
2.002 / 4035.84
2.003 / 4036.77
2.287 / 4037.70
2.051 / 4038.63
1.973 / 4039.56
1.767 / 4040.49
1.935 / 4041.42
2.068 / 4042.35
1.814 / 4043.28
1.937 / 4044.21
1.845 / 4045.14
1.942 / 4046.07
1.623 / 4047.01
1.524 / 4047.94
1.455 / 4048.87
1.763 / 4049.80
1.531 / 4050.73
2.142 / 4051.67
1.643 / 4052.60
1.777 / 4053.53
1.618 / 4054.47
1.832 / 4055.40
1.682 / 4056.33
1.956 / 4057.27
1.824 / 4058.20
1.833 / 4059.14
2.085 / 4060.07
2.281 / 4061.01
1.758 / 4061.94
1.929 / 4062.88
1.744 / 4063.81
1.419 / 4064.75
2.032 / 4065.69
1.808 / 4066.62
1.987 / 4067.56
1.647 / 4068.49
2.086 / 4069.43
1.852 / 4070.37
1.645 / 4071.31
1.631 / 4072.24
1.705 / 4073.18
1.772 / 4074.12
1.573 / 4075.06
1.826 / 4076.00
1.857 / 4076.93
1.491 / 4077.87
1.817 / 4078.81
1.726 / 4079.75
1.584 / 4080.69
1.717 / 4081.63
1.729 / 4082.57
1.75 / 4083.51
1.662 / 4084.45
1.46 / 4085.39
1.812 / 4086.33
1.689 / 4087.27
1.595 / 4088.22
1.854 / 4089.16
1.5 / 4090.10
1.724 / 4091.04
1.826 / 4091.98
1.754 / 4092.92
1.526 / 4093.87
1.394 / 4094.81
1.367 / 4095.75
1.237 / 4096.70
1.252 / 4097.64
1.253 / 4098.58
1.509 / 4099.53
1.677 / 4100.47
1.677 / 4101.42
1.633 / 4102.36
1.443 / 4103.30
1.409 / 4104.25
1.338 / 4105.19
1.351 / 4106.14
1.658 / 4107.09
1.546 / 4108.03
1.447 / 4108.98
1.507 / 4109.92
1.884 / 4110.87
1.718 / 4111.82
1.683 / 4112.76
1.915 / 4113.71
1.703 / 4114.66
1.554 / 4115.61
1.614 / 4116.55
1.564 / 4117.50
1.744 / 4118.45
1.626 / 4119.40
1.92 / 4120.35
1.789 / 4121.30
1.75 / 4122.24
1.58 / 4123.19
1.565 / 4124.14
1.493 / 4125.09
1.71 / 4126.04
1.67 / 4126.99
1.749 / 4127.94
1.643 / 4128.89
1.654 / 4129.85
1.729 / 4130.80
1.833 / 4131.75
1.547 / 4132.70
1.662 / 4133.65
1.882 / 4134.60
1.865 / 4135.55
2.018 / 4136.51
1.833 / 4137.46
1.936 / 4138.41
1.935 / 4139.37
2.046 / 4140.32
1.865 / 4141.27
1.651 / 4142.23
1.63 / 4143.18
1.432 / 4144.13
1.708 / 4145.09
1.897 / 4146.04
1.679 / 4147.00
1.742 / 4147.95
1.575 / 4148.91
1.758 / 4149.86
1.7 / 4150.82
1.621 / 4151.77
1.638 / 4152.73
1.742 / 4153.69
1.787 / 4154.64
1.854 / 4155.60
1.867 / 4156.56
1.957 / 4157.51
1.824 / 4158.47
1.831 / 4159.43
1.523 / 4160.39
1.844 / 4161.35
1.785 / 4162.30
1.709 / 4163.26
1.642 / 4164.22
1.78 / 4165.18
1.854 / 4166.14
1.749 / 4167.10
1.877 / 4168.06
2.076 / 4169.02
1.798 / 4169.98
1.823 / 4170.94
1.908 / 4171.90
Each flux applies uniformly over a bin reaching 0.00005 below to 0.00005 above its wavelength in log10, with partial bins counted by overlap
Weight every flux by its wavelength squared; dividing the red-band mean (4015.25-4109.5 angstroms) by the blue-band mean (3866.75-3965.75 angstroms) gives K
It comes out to 1.22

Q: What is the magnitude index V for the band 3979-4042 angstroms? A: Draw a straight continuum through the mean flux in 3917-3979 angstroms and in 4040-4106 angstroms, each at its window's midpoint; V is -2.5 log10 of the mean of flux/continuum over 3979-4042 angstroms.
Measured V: -0.15 mag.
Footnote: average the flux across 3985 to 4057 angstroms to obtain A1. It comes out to 1.83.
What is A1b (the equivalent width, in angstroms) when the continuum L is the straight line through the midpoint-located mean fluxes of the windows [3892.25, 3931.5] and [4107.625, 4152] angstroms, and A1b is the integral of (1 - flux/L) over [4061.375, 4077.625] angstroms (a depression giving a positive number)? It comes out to -0.8 angstroms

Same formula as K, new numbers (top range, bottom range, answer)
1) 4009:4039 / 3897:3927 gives 1.14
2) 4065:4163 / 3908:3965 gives 1.16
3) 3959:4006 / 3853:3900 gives 1.08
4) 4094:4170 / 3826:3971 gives 1.27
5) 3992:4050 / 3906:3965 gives 1.21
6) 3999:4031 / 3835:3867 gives 1.33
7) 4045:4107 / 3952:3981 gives 1.32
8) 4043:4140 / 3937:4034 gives 1.08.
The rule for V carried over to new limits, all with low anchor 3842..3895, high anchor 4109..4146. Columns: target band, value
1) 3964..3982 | 0.27 mag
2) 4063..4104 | 0.02 mag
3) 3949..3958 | 0.03 mag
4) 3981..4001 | -0.09 mag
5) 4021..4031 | -0.13 mag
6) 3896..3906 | -0.13 mag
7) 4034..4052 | -0.13 mag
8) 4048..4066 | -0.08 mag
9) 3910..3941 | 0.00 mag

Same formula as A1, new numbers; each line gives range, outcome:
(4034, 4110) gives 1.72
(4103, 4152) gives 1.69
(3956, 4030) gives 1.64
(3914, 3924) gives 1.78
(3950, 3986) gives 1.4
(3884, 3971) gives 1.5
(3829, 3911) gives 1.47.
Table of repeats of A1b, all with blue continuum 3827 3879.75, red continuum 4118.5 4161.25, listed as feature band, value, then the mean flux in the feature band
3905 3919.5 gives -2.30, 1.79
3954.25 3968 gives 1.81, 1.38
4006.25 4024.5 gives -2.61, 1.87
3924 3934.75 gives 1.58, 1.33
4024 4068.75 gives -4.89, 1.84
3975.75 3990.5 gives -0.03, 1.61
